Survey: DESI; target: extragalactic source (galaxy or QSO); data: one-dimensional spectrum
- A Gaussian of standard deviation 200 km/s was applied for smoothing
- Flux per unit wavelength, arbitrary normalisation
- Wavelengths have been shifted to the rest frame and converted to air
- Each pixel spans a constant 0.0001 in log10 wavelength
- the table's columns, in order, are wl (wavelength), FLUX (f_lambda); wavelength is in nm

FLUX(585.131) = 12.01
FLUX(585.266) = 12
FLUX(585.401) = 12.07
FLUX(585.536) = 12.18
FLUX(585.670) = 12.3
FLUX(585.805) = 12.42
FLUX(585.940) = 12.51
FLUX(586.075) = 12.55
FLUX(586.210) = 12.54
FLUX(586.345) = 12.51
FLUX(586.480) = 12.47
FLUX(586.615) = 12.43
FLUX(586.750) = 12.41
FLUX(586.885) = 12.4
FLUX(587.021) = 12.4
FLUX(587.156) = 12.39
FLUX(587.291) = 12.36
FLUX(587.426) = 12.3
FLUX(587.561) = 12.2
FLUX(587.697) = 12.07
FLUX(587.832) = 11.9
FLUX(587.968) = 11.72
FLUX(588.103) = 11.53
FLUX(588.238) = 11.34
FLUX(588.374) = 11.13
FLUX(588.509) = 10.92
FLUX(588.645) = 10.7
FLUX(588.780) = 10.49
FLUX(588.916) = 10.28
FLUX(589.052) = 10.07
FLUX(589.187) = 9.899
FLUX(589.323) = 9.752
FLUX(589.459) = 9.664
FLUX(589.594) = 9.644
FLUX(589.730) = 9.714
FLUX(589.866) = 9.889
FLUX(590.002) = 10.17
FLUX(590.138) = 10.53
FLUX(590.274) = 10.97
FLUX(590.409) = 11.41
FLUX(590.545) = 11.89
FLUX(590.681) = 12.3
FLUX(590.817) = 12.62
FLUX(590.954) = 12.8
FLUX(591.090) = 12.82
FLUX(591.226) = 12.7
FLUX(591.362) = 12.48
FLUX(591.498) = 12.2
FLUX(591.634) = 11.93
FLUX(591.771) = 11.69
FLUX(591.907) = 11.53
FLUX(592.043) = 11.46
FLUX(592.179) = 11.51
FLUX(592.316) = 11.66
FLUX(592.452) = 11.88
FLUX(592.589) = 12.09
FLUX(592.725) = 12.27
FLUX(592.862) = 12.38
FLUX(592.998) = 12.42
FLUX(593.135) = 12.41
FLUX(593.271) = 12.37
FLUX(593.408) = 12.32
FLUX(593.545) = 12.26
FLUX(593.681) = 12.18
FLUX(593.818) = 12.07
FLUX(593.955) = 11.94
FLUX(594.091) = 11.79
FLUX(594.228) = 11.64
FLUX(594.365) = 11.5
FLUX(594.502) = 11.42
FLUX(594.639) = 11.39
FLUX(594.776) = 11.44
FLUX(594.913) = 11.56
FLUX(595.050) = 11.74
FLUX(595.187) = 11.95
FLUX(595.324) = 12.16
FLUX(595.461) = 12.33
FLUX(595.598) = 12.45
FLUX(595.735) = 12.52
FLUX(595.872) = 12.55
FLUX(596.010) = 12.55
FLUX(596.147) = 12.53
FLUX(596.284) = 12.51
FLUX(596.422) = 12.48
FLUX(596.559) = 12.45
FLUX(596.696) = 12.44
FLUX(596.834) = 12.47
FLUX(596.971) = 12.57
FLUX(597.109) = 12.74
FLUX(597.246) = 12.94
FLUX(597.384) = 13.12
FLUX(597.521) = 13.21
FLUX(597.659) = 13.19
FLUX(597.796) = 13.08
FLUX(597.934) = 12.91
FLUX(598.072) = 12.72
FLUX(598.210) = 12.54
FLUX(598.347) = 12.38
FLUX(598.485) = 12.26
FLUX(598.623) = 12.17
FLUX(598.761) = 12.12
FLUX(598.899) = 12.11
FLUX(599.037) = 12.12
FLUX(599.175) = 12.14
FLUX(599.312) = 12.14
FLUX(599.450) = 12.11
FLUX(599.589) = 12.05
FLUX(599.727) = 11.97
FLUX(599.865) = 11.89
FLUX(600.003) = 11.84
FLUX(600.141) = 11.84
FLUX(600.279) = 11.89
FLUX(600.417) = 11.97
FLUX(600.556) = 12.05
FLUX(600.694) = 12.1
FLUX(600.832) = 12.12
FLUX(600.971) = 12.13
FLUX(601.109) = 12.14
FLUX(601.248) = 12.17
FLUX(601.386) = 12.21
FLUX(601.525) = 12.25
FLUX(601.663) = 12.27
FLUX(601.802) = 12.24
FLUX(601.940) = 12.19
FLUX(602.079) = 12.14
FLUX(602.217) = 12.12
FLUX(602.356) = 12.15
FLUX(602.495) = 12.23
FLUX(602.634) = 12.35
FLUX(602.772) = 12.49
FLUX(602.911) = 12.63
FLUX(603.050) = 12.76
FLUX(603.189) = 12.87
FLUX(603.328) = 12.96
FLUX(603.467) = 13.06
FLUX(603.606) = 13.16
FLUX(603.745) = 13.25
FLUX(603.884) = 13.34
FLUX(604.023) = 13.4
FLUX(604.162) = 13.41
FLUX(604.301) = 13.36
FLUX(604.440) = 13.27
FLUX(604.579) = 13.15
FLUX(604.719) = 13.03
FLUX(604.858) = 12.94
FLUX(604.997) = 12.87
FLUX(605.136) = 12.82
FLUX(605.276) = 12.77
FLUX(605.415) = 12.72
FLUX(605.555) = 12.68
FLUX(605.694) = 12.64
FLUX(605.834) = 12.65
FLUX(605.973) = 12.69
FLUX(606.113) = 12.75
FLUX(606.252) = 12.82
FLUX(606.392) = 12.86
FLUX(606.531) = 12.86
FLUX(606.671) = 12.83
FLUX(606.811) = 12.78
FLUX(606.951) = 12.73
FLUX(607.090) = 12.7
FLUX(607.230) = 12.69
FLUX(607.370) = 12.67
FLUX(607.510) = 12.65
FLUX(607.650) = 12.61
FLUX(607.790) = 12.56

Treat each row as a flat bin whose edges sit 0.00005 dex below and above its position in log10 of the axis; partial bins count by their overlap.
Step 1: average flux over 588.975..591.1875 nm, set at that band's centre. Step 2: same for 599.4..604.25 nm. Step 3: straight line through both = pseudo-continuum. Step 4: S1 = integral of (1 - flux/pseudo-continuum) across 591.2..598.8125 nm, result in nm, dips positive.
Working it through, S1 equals -0.47 nm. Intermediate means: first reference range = 10.9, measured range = 12.2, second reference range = 12.4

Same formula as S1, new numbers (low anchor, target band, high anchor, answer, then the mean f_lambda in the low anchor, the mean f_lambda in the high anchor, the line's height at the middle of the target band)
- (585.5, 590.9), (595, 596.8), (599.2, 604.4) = -0.05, 11.5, 12.4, 12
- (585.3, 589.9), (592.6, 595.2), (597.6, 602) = -0.02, 11.5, 12.2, 11.9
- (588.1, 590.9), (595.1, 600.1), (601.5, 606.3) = -0.24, 10.7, 12.8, 11.9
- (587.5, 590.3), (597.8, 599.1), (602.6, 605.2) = -0.03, 10.7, 13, 12.2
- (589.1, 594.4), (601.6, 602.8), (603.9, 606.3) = 0.04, 11.6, 13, 12.7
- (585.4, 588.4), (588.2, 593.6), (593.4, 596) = 0.29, 12.2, 12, 12.1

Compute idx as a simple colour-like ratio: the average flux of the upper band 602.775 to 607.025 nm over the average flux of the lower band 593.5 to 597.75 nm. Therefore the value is 1.1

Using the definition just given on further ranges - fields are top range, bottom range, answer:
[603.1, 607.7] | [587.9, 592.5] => 1.15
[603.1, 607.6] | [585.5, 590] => 1.13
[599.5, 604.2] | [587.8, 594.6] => 1.08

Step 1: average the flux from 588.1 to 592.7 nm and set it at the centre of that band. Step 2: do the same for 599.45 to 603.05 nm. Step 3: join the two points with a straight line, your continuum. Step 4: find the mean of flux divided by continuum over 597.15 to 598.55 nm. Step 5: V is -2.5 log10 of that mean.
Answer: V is -0.09 mag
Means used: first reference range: 11.2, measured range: 12.8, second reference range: 12.1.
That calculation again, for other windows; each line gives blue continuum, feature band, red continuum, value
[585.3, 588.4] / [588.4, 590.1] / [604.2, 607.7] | 0.21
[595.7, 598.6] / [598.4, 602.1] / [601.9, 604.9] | 0.06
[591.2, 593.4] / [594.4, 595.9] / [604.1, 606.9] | 0.03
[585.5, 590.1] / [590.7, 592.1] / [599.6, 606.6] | -0.05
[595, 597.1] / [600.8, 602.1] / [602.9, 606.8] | 0.05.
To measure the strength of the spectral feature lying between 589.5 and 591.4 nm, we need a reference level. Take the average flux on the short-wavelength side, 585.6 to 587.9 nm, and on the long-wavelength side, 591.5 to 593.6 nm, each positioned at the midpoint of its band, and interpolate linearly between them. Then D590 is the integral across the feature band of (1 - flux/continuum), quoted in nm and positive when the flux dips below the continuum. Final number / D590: 0.12 nm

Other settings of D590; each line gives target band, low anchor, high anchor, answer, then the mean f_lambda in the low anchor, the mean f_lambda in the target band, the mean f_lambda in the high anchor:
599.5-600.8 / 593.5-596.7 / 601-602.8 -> 0.02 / 12.1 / 12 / 12.2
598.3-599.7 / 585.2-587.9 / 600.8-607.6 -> 0.05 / 12.3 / 12.1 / 12.7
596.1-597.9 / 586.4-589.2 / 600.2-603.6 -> -0.10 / 11.6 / 12.8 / 12.3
